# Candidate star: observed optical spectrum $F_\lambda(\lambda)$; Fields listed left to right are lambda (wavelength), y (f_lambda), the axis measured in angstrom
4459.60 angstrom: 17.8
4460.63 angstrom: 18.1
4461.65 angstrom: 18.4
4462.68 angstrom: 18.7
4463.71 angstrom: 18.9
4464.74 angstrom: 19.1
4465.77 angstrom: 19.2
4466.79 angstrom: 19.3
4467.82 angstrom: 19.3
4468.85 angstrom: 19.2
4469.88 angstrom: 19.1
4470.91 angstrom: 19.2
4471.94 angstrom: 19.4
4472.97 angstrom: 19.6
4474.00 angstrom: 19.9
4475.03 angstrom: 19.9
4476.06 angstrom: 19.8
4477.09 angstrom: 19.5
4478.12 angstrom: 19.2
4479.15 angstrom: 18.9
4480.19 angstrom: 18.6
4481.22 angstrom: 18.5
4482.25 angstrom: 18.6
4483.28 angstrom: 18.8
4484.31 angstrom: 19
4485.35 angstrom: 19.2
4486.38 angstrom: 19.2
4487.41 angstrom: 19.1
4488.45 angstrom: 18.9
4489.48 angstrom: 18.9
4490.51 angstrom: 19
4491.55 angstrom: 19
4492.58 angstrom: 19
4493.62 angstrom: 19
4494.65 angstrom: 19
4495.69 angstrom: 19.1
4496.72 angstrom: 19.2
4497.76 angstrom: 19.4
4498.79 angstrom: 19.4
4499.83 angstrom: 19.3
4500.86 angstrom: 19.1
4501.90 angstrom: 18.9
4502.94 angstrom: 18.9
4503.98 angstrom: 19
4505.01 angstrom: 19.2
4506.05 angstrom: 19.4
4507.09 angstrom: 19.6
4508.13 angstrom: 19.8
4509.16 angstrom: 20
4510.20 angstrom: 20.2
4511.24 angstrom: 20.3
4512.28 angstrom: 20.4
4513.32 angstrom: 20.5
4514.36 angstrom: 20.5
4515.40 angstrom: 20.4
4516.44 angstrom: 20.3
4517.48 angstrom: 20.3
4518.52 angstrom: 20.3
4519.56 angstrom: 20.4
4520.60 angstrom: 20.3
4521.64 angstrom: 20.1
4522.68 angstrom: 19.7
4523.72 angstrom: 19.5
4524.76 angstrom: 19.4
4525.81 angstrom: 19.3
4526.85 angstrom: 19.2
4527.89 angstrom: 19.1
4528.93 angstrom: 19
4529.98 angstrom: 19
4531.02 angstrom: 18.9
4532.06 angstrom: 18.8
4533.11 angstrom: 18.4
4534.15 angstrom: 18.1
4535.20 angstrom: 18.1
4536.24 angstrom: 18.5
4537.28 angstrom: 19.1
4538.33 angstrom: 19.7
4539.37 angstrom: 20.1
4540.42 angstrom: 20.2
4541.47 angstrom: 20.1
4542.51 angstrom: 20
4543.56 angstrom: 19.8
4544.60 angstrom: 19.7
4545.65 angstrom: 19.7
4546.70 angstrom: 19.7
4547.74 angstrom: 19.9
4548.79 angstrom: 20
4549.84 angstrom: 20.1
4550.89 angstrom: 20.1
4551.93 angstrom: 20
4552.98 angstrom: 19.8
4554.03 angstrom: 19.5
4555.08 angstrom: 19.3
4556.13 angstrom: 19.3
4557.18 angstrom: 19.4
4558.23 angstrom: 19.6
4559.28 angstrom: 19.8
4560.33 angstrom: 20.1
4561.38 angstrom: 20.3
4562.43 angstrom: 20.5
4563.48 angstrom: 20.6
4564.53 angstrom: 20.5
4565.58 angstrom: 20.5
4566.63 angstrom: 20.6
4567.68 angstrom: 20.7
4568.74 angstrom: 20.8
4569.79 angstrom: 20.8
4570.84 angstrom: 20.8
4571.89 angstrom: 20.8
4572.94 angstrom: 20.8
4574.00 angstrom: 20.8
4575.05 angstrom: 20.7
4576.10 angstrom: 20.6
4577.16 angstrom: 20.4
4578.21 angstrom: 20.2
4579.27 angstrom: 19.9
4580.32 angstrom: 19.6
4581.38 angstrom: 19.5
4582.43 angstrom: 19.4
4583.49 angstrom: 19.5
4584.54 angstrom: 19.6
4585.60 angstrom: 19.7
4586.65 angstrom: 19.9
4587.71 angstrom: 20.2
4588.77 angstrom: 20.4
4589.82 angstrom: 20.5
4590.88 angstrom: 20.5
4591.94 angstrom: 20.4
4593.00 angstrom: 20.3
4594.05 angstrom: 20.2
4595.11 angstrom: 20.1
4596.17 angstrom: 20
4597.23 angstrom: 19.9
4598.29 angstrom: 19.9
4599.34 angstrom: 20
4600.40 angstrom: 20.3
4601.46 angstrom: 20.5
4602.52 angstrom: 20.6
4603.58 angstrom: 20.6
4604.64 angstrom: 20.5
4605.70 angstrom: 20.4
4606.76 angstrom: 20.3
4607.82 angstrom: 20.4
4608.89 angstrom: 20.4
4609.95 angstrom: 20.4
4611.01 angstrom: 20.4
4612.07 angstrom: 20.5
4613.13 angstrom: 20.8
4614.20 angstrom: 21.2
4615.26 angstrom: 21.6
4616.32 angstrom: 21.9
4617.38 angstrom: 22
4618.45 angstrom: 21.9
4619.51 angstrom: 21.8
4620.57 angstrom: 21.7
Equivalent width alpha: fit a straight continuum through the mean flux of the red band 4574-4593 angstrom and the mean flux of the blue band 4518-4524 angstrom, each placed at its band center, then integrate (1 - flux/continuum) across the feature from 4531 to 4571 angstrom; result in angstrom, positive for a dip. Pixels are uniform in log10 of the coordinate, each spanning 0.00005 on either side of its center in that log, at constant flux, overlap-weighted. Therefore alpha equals 0.6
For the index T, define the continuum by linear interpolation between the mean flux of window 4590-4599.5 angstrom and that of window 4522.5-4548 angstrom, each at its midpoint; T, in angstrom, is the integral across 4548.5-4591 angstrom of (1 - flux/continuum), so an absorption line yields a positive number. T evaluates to -0.7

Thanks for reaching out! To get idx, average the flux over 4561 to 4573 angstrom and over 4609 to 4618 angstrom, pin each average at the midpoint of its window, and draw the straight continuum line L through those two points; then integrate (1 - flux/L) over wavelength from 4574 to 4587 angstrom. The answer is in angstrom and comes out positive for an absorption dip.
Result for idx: 0.5 angstrom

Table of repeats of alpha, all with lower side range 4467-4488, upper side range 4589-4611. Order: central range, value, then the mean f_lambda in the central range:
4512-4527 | -0.4 angstrom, 20.1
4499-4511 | 0.0 angstrom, 19.4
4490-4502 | 0.1 angstrom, 19.1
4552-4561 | 0.1 angstrom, 19.6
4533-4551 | 0.2 angstrom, 19.5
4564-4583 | -0.3 angstrom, 20.4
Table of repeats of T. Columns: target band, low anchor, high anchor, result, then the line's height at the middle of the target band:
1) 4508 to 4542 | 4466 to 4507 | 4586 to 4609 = -0.15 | 19.5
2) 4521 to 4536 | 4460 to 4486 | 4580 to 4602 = 0.37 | 19.5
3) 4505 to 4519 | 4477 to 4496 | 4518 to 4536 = -0.71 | 19.1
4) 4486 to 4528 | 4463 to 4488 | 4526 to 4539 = -1.23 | 19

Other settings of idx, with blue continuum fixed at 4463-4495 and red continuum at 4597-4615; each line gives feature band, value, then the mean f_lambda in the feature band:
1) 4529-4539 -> 0.5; 18.8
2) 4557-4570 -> -0.2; 20.3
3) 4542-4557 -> 0.1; 19.8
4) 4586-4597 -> 0.0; 20.2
